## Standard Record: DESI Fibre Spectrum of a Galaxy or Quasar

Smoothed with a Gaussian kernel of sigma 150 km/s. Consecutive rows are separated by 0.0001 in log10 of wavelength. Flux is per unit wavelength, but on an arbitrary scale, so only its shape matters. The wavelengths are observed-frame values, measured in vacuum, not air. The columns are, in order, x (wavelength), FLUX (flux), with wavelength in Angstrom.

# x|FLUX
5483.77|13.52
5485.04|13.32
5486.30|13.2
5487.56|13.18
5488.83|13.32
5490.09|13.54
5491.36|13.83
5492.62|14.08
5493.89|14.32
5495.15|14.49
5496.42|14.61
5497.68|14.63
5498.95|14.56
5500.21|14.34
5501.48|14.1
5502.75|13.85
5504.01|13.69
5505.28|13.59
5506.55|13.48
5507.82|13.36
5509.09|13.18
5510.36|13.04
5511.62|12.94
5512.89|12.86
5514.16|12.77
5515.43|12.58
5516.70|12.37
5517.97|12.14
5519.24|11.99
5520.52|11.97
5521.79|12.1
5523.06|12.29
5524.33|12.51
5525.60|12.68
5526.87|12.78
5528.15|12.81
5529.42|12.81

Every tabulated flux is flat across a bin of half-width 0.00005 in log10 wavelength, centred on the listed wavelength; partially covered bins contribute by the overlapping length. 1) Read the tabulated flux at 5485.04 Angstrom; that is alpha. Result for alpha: 13.32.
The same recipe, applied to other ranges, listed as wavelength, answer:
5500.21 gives 14.34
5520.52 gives 11.97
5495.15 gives 14.49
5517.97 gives 12.14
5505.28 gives 13.59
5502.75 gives 13.85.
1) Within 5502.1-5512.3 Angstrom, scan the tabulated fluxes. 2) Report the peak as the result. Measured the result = 13.85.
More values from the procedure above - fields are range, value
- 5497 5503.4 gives 14.63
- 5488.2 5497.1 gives 14.61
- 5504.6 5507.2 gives 13.59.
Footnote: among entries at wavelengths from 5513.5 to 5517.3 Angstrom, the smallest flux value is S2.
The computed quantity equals 12.37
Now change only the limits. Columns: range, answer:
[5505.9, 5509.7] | 13.18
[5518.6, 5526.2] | 11.97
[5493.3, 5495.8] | 14.32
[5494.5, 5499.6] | 14.49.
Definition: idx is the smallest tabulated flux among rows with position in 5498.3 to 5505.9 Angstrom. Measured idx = 13.59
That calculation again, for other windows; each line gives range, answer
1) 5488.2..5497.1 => 13.32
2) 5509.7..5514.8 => 12.77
